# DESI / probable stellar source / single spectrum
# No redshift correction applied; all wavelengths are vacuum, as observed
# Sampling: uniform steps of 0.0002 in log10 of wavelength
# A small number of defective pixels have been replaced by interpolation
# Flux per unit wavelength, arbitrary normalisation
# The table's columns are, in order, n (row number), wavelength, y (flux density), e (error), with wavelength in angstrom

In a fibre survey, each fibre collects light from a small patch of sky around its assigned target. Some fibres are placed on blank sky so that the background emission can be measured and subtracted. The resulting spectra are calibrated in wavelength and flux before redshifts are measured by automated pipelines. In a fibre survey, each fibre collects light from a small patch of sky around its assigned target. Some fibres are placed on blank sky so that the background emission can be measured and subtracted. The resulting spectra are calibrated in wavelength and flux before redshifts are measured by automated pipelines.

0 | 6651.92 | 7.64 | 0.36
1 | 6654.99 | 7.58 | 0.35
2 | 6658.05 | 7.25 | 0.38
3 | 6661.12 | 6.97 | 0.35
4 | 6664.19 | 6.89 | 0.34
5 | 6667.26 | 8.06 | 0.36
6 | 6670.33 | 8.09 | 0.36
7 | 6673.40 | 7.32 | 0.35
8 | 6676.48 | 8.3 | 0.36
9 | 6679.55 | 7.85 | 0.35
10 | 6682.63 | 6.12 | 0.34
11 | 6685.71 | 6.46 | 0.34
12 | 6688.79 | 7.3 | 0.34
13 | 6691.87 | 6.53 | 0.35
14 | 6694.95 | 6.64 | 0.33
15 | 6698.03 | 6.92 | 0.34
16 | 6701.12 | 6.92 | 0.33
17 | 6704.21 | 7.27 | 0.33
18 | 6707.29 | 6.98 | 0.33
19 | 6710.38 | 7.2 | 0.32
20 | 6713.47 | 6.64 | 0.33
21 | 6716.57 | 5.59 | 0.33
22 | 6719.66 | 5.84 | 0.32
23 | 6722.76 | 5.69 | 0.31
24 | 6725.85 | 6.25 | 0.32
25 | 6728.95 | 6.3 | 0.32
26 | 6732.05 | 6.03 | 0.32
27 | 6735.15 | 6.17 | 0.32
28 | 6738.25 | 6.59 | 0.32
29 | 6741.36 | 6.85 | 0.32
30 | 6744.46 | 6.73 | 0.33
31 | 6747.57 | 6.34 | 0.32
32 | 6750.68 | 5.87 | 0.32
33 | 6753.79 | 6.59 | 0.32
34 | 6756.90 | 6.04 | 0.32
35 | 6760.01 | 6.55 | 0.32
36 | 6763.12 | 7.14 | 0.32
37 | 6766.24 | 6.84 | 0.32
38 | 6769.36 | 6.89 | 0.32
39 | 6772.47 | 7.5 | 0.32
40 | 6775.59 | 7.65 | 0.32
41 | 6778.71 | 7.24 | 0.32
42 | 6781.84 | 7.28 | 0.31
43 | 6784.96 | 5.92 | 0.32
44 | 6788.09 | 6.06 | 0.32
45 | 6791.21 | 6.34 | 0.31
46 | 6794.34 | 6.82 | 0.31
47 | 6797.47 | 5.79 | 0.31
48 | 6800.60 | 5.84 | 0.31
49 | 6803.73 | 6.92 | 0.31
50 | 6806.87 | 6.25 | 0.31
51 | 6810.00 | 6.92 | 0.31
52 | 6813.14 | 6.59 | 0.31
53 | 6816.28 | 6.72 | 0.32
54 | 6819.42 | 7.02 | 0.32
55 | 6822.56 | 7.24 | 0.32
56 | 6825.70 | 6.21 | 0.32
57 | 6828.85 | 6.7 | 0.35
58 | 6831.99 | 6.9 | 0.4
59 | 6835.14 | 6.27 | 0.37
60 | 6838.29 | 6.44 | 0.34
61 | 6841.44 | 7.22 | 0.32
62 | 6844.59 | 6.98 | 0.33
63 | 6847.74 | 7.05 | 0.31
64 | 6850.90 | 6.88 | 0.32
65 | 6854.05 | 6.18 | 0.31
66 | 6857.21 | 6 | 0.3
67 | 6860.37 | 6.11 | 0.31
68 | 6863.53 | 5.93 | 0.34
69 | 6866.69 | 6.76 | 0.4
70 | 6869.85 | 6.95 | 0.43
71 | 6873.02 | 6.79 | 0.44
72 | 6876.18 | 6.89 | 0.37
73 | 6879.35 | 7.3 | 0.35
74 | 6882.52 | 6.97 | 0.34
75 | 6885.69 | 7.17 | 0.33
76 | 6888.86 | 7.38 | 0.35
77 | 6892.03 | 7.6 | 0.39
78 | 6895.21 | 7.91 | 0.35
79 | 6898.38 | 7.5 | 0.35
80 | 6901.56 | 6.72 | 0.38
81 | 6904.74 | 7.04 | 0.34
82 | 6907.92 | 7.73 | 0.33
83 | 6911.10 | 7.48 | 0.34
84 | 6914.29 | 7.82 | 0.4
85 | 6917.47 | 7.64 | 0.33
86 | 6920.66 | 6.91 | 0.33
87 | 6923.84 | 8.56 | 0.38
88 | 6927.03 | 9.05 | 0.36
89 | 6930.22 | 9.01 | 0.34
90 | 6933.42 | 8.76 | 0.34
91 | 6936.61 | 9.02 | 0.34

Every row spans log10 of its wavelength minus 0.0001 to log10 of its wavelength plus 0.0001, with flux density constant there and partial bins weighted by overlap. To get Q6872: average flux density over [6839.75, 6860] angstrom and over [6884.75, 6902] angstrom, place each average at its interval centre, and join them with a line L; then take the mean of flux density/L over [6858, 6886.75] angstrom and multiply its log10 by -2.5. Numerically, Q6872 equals 0.05 mag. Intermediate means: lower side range 6.68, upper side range 7.43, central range 6.74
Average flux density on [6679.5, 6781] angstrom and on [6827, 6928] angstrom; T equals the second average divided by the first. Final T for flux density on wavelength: 1.07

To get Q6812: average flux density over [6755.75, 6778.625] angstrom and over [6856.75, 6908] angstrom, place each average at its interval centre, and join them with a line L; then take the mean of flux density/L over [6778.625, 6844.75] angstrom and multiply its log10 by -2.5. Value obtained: 0.061 mag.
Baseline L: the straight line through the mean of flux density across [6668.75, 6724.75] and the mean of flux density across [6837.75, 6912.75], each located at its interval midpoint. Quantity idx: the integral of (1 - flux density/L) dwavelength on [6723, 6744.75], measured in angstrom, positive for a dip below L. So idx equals 1.68 angstrom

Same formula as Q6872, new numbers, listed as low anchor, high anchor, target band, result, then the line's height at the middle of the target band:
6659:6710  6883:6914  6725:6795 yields 0.10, 7.25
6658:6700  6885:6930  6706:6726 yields 0.15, 7.26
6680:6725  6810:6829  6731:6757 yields 0.05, 6.66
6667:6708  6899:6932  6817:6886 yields 0.14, 7.62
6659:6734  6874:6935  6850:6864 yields 0.20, 7.46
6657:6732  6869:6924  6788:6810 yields 0.12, 7.11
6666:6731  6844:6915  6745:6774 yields 0.04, 6.9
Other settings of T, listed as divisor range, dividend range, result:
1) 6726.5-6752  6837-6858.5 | 1.05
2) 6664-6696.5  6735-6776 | 0.92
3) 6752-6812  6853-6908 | 1.04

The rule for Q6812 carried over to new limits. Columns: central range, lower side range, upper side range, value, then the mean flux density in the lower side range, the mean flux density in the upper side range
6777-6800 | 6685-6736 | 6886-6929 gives 0.08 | 6.52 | 7.64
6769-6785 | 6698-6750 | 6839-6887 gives -0.10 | 6.46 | 6.74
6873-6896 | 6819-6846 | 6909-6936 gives 0.05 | 6.76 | 8.18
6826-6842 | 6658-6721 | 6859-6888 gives 0.03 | 7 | 6.78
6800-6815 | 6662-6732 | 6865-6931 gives 0.10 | 6.85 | 7.47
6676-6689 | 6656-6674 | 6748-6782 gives 0.03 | 7.44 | 6.84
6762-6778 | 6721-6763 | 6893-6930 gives -0.10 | 6.33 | 7.72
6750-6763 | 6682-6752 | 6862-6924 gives 0.04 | 6.49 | 7.23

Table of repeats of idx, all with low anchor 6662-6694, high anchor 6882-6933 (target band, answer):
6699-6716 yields 0.9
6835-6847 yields 1.2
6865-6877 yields 1.2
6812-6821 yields 0.9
